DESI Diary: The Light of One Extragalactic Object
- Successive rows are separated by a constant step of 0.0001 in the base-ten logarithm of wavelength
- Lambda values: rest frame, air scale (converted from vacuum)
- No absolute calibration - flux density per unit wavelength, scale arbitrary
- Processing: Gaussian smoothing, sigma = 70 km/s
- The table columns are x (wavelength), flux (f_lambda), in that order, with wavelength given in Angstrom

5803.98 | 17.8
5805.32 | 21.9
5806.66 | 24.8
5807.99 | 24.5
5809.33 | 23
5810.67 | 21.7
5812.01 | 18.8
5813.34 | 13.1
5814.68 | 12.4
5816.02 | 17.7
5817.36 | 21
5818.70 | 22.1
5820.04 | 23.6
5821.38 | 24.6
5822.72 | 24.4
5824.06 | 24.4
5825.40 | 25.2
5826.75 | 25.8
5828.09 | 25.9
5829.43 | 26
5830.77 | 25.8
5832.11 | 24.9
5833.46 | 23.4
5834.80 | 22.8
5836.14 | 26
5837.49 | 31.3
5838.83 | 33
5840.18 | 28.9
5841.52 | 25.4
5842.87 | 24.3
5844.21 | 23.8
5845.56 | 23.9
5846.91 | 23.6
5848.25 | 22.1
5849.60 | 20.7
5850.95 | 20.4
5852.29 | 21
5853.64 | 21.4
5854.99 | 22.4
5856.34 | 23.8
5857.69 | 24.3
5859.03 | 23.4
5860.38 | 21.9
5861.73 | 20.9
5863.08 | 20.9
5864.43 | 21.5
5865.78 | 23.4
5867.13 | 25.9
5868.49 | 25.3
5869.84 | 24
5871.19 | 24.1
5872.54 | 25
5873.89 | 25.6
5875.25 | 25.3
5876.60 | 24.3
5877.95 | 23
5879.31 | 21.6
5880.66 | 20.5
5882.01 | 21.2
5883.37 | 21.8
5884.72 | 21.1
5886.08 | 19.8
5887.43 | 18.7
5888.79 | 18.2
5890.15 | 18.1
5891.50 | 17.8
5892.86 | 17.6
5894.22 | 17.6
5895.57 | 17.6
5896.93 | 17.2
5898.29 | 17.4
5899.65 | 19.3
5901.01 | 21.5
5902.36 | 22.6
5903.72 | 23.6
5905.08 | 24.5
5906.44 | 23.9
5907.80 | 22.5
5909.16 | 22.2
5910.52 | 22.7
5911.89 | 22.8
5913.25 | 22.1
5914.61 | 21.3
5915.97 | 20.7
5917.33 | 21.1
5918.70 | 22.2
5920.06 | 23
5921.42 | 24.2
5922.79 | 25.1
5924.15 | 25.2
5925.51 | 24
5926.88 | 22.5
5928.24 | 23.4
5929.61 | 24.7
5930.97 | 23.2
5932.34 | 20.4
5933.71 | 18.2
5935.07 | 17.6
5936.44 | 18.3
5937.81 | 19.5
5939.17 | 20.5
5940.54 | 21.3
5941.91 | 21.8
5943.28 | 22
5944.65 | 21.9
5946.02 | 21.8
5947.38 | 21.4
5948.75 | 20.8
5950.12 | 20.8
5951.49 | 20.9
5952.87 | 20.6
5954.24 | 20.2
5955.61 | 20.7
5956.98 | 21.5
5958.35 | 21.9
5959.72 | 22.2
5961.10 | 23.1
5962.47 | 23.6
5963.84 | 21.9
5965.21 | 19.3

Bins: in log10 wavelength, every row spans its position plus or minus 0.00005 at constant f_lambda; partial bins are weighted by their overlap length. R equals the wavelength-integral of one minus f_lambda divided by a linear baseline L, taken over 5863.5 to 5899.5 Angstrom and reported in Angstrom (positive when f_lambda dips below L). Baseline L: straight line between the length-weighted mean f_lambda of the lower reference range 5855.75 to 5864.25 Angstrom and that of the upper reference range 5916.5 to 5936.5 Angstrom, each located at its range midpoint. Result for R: 1.9 Angstrom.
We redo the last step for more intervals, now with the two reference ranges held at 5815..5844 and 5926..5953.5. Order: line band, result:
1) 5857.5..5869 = 0.37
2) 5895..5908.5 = 0.81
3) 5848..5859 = 0.90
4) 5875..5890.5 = 1.34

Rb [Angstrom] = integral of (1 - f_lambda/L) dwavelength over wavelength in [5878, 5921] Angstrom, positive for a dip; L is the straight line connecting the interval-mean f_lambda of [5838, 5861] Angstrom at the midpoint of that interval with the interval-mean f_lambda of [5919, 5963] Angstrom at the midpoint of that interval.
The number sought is 3.63 Angstrom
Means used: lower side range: 23.8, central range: 20.8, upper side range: 21.8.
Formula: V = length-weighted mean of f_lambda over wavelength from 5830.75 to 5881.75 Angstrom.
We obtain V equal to 23.9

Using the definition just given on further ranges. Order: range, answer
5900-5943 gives 22.1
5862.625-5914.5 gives 21.6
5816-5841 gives 25.3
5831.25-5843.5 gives 26.7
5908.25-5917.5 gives 21.9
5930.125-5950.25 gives 20.7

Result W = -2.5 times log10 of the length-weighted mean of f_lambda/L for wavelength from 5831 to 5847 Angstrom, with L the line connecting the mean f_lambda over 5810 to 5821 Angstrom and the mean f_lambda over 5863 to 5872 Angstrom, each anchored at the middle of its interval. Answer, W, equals -0.23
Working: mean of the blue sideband 19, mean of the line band 26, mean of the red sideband 23.8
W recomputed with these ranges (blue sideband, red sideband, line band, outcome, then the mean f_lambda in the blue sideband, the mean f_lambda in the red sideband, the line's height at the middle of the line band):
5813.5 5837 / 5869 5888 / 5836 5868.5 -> -0.05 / 23.1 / 22.6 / 22.9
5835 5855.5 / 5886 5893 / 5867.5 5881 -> -0.17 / 24.5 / 18.3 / 20.4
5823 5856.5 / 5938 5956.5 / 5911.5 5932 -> -0.05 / 24.7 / 21.1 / 21.9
